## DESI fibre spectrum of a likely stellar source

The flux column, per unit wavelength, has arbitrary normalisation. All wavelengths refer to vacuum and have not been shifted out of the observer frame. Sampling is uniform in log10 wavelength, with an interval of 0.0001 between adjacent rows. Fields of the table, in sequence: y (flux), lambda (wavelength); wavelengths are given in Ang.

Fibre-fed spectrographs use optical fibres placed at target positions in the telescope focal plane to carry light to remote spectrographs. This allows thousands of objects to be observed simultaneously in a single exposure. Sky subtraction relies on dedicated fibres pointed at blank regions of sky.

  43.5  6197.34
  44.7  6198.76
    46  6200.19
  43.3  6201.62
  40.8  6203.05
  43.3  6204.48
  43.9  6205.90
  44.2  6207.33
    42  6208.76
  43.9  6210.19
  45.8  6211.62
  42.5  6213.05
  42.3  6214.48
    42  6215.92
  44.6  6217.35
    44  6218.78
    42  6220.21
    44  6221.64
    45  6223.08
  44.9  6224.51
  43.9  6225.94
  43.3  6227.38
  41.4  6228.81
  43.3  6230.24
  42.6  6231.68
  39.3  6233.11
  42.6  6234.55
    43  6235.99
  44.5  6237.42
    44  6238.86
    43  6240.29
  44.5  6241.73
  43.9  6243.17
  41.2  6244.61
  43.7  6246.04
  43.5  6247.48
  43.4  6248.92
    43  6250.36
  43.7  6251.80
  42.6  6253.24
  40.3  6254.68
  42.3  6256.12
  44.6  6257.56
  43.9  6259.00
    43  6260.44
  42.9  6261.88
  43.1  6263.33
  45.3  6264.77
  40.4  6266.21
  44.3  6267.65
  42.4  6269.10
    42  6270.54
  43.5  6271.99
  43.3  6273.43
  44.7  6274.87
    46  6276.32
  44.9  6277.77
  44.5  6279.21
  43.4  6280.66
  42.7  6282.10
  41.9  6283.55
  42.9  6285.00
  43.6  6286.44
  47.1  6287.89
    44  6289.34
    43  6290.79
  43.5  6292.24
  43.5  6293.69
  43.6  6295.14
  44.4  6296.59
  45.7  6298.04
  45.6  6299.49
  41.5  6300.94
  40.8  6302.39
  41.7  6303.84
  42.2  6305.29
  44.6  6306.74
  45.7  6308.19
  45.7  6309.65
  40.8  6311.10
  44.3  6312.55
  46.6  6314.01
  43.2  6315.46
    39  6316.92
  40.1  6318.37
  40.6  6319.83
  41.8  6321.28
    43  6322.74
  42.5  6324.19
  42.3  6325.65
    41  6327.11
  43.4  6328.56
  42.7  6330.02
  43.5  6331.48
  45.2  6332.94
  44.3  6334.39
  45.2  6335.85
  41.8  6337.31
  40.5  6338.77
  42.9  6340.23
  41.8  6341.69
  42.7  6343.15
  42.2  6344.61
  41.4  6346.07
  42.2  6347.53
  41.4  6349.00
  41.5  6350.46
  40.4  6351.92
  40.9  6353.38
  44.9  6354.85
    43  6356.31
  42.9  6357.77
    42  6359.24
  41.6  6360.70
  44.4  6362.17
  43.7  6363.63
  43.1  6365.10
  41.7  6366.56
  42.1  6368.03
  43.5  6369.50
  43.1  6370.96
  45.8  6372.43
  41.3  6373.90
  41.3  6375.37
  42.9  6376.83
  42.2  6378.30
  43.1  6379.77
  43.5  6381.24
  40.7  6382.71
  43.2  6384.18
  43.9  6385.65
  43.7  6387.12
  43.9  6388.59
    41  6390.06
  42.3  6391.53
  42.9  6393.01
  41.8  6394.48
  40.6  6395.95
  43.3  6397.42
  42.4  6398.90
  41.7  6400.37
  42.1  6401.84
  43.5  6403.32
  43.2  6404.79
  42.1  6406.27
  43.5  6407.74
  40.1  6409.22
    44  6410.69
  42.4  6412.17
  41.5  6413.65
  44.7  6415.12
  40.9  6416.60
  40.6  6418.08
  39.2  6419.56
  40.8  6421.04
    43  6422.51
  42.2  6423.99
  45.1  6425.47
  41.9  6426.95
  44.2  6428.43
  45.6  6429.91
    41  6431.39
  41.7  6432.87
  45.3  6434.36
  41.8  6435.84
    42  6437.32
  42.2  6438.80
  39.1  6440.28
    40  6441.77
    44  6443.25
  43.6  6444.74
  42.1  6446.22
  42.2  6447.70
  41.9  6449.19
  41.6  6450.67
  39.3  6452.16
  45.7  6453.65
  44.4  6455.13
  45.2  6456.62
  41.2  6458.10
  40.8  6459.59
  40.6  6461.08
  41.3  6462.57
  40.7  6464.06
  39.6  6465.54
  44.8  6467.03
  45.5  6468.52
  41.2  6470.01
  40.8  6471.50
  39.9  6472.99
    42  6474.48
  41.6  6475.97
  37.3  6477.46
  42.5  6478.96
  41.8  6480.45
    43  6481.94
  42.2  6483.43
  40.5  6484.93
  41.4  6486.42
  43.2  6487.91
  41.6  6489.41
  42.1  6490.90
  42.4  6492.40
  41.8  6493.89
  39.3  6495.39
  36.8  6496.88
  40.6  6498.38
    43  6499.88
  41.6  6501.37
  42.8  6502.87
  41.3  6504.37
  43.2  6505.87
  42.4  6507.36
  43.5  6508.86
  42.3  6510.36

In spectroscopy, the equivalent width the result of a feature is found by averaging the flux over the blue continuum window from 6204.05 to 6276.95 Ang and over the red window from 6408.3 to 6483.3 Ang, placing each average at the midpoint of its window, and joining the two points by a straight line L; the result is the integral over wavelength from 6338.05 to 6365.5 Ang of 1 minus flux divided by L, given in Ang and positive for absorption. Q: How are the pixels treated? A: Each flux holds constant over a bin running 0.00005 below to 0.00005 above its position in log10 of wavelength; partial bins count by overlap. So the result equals 0.2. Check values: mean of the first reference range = 43.3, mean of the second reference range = 42.1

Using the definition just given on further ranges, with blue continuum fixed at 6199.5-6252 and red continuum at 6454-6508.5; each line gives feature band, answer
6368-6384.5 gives -0.1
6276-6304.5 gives -0.5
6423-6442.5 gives -0.2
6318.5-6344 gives 0.0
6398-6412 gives -0.1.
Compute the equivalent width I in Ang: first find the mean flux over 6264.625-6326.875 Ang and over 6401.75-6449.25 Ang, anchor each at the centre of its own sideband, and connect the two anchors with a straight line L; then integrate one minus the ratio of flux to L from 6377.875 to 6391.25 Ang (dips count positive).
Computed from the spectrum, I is 0.0 Ang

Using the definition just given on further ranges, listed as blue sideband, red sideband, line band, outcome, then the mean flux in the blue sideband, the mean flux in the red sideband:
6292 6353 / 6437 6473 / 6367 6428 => -0.2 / 42.8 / 42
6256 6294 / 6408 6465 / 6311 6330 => 0.4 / 43.6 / 42.2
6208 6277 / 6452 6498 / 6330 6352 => 0.0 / 43.2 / 41.6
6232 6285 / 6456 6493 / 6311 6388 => -0.1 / 43.2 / 41.7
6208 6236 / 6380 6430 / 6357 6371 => -0.1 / 43.1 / 42.5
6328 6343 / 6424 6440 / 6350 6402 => 0.5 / 43.1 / 42.9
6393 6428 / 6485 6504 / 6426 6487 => -0.4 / 42.2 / 41.4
